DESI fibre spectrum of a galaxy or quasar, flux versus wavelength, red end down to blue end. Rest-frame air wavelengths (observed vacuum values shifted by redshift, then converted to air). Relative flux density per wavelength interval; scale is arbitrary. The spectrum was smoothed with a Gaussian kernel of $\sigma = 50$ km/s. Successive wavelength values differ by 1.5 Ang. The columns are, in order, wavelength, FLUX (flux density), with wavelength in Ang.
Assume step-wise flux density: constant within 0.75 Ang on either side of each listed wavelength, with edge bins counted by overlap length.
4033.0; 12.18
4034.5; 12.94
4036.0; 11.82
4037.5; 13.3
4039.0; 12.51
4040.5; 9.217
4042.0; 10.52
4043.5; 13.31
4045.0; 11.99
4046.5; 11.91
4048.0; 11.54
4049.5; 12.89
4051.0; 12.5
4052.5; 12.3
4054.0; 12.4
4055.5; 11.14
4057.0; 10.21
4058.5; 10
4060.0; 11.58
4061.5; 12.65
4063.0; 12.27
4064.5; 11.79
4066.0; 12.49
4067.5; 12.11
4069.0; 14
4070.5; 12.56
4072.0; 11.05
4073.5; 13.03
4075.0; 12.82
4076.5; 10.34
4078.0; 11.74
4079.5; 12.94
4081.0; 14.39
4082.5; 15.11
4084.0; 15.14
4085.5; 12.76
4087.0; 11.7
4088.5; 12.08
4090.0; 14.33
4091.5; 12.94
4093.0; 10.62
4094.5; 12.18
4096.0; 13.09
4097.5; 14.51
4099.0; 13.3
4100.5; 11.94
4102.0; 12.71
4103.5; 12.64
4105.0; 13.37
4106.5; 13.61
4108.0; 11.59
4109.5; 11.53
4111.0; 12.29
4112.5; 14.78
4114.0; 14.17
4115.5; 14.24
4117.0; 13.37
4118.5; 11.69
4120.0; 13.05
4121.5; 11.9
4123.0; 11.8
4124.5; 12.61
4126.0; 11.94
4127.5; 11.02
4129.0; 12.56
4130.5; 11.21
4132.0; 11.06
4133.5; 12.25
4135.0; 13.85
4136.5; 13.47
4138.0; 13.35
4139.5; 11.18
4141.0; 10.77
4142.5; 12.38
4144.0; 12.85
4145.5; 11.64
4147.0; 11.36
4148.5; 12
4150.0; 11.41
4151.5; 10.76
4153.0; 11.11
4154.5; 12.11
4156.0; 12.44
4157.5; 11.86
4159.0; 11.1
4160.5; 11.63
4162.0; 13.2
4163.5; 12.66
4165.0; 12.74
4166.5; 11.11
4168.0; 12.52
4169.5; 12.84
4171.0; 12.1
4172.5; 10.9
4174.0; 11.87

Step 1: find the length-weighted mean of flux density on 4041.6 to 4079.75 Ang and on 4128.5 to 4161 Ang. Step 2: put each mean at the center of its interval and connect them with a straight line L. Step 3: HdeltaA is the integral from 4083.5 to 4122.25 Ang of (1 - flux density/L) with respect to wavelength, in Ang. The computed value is -3.0 Ang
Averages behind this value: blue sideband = 12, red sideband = 11.9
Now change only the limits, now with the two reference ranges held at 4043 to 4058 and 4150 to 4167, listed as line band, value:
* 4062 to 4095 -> -1.98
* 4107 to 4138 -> -1.68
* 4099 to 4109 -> -0.63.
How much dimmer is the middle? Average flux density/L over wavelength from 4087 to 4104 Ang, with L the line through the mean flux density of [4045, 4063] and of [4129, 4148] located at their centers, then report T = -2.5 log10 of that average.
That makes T -0.067 mag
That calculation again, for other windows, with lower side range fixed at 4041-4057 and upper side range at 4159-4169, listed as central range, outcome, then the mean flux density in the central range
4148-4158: 0.05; 11.7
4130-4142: 0.00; 12.2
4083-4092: -0.10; 13.2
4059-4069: -0.02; 12.2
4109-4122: -0.08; 13.1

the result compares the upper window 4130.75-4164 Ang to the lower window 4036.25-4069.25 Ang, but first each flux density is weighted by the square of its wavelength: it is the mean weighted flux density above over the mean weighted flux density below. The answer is 1.06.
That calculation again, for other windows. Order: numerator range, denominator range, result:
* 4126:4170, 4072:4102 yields 0.96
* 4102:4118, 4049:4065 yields 1.14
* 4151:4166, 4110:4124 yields 0.94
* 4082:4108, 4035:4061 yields 1.13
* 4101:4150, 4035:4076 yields 1.07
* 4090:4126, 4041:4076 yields 1.09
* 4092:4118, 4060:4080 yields 1.07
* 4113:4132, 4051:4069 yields 1.08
